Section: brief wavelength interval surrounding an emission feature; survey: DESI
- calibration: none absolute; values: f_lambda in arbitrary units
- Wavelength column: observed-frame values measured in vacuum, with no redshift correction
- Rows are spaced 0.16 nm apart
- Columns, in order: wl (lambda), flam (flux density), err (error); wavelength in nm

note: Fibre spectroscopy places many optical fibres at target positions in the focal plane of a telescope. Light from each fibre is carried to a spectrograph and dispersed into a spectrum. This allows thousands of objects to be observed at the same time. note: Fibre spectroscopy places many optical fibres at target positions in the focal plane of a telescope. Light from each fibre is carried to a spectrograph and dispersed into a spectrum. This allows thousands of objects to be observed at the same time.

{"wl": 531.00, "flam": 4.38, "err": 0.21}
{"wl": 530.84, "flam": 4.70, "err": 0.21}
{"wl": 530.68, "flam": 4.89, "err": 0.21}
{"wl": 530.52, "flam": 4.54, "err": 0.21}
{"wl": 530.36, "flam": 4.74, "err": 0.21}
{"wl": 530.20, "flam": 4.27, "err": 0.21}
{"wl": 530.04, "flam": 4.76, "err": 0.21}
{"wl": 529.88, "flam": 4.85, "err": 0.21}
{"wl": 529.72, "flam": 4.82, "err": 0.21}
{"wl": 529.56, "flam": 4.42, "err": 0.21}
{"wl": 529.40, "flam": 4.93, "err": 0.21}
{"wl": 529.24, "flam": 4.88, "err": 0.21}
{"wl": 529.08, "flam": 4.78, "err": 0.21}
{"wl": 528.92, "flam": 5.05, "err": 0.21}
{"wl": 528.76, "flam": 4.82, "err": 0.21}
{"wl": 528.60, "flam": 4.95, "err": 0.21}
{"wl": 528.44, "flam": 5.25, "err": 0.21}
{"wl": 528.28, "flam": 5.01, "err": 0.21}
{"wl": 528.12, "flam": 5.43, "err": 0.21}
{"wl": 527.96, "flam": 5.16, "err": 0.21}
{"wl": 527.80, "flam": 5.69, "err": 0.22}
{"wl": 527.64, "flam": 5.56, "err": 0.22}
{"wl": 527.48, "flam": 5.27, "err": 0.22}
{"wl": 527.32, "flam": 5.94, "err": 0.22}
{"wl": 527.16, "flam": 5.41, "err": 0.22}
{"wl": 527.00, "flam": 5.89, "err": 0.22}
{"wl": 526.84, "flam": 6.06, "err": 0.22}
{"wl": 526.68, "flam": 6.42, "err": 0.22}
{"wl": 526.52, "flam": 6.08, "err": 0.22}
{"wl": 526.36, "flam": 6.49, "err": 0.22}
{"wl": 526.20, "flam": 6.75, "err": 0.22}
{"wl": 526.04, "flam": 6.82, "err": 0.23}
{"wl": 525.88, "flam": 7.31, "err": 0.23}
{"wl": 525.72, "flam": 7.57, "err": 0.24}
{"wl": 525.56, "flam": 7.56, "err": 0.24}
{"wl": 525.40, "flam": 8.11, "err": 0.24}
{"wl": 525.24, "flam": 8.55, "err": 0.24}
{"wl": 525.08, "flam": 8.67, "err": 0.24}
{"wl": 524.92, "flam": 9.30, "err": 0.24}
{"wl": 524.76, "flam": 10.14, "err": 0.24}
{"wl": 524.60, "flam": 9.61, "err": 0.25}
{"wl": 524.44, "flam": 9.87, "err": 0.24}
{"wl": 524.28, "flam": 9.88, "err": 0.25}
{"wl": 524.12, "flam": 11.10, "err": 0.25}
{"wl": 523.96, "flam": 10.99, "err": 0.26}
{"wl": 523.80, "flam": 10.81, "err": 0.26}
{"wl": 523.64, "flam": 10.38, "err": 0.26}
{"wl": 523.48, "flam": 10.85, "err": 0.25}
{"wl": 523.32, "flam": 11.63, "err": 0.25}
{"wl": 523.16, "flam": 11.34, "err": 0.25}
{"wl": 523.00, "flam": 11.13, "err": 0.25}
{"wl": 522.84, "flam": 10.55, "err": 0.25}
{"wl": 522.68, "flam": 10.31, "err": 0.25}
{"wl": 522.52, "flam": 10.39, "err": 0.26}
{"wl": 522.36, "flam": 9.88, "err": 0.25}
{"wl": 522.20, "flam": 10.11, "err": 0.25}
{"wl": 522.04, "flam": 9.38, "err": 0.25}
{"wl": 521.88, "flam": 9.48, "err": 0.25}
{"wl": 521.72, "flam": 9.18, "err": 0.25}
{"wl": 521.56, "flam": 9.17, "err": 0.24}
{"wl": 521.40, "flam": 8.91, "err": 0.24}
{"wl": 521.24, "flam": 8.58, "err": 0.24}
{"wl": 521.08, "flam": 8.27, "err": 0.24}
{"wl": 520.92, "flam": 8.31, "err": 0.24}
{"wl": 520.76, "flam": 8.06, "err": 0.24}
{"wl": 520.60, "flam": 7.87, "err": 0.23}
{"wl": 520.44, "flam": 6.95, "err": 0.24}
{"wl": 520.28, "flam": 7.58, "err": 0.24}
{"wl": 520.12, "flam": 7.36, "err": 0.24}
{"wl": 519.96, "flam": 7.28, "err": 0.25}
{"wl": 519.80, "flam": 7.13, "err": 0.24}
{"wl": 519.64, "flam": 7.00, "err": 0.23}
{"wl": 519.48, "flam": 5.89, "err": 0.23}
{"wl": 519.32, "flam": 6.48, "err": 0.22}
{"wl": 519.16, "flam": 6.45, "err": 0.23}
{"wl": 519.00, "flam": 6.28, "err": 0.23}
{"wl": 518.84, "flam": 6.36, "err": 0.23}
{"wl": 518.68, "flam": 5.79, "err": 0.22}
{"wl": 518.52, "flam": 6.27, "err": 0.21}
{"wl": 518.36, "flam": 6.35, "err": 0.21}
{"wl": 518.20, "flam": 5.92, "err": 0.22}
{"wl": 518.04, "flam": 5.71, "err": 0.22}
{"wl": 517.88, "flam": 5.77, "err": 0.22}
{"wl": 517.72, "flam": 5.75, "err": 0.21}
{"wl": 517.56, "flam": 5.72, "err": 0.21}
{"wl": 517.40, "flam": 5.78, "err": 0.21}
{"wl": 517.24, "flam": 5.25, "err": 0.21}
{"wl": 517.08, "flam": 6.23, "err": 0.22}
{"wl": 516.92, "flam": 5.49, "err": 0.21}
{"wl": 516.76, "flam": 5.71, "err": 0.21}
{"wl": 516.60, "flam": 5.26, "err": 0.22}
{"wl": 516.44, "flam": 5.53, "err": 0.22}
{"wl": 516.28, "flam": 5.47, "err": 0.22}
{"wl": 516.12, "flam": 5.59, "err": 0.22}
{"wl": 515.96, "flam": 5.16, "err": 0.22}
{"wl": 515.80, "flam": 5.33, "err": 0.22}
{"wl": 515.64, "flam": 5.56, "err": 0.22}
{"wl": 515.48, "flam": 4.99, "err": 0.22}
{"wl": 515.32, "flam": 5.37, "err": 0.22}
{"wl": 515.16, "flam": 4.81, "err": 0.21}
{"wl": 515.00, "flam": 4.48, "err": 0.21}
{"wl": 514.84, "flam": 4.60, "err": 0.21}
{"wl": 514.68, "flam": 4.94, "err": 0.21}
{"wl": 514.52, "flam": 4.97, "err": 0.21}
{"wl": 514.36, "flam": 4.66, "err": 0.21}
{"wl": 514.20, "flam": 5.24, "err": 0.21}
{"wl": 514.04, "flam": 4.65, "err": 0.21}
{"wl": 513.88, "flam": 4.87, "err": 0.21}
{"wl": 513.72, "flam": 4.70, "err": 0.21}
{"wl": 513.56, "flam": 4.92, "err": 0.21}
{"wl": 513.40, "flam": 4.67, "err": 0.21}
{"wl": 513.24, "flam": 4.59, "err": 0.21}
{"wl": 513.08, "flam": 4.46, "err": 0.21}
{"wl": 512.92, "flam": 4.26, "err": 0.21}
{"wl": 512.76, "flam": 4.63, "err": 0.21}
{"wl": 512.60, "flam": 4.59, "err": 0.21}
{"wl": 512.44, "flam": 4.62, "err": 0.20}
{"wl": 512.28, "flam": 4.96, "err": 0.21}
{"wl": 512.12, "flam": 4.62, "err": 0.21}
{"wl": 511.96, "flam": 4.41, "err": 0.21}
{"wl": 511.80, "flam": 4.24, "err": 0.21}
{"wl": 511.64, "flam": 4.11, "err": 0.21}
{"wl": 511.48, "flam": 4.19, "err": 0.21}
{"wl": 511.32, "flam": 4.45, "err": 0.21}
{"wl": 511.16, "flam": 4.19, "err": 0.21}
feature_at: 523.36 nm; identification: C IV 1549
